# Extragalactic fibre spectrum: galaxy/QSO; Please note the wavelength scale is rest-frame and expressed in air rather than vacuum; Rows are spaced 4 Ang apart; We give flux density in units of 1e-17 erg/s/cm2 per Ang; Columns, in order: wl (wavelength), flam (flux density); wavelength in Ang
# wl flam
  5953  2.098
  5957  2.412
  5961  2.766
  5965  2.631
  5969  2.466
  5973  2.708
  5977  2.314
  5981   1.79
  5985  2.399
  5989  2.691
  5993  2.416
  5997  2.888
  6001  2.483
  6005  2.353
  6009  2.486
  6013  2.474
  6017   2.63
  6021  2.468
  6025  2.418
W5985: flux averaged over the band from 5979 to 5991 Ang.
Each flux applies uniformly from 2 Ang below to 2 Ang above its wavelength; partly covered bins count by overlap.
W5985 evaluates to 2.29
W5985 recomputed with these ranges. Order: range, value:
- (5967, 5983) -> 2.32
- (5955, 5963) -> 2.59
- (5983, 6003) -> 2.58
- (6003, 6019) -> 2.49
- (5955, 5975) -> 2.6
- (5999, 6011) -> 2.44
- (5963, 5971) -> 2.55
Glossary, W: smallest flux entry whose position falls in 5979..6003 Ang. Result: 1.79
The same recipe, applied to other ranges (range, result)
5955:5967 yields 2.412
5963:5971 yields 2.466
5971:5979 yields 2.314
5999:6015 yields 2.353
